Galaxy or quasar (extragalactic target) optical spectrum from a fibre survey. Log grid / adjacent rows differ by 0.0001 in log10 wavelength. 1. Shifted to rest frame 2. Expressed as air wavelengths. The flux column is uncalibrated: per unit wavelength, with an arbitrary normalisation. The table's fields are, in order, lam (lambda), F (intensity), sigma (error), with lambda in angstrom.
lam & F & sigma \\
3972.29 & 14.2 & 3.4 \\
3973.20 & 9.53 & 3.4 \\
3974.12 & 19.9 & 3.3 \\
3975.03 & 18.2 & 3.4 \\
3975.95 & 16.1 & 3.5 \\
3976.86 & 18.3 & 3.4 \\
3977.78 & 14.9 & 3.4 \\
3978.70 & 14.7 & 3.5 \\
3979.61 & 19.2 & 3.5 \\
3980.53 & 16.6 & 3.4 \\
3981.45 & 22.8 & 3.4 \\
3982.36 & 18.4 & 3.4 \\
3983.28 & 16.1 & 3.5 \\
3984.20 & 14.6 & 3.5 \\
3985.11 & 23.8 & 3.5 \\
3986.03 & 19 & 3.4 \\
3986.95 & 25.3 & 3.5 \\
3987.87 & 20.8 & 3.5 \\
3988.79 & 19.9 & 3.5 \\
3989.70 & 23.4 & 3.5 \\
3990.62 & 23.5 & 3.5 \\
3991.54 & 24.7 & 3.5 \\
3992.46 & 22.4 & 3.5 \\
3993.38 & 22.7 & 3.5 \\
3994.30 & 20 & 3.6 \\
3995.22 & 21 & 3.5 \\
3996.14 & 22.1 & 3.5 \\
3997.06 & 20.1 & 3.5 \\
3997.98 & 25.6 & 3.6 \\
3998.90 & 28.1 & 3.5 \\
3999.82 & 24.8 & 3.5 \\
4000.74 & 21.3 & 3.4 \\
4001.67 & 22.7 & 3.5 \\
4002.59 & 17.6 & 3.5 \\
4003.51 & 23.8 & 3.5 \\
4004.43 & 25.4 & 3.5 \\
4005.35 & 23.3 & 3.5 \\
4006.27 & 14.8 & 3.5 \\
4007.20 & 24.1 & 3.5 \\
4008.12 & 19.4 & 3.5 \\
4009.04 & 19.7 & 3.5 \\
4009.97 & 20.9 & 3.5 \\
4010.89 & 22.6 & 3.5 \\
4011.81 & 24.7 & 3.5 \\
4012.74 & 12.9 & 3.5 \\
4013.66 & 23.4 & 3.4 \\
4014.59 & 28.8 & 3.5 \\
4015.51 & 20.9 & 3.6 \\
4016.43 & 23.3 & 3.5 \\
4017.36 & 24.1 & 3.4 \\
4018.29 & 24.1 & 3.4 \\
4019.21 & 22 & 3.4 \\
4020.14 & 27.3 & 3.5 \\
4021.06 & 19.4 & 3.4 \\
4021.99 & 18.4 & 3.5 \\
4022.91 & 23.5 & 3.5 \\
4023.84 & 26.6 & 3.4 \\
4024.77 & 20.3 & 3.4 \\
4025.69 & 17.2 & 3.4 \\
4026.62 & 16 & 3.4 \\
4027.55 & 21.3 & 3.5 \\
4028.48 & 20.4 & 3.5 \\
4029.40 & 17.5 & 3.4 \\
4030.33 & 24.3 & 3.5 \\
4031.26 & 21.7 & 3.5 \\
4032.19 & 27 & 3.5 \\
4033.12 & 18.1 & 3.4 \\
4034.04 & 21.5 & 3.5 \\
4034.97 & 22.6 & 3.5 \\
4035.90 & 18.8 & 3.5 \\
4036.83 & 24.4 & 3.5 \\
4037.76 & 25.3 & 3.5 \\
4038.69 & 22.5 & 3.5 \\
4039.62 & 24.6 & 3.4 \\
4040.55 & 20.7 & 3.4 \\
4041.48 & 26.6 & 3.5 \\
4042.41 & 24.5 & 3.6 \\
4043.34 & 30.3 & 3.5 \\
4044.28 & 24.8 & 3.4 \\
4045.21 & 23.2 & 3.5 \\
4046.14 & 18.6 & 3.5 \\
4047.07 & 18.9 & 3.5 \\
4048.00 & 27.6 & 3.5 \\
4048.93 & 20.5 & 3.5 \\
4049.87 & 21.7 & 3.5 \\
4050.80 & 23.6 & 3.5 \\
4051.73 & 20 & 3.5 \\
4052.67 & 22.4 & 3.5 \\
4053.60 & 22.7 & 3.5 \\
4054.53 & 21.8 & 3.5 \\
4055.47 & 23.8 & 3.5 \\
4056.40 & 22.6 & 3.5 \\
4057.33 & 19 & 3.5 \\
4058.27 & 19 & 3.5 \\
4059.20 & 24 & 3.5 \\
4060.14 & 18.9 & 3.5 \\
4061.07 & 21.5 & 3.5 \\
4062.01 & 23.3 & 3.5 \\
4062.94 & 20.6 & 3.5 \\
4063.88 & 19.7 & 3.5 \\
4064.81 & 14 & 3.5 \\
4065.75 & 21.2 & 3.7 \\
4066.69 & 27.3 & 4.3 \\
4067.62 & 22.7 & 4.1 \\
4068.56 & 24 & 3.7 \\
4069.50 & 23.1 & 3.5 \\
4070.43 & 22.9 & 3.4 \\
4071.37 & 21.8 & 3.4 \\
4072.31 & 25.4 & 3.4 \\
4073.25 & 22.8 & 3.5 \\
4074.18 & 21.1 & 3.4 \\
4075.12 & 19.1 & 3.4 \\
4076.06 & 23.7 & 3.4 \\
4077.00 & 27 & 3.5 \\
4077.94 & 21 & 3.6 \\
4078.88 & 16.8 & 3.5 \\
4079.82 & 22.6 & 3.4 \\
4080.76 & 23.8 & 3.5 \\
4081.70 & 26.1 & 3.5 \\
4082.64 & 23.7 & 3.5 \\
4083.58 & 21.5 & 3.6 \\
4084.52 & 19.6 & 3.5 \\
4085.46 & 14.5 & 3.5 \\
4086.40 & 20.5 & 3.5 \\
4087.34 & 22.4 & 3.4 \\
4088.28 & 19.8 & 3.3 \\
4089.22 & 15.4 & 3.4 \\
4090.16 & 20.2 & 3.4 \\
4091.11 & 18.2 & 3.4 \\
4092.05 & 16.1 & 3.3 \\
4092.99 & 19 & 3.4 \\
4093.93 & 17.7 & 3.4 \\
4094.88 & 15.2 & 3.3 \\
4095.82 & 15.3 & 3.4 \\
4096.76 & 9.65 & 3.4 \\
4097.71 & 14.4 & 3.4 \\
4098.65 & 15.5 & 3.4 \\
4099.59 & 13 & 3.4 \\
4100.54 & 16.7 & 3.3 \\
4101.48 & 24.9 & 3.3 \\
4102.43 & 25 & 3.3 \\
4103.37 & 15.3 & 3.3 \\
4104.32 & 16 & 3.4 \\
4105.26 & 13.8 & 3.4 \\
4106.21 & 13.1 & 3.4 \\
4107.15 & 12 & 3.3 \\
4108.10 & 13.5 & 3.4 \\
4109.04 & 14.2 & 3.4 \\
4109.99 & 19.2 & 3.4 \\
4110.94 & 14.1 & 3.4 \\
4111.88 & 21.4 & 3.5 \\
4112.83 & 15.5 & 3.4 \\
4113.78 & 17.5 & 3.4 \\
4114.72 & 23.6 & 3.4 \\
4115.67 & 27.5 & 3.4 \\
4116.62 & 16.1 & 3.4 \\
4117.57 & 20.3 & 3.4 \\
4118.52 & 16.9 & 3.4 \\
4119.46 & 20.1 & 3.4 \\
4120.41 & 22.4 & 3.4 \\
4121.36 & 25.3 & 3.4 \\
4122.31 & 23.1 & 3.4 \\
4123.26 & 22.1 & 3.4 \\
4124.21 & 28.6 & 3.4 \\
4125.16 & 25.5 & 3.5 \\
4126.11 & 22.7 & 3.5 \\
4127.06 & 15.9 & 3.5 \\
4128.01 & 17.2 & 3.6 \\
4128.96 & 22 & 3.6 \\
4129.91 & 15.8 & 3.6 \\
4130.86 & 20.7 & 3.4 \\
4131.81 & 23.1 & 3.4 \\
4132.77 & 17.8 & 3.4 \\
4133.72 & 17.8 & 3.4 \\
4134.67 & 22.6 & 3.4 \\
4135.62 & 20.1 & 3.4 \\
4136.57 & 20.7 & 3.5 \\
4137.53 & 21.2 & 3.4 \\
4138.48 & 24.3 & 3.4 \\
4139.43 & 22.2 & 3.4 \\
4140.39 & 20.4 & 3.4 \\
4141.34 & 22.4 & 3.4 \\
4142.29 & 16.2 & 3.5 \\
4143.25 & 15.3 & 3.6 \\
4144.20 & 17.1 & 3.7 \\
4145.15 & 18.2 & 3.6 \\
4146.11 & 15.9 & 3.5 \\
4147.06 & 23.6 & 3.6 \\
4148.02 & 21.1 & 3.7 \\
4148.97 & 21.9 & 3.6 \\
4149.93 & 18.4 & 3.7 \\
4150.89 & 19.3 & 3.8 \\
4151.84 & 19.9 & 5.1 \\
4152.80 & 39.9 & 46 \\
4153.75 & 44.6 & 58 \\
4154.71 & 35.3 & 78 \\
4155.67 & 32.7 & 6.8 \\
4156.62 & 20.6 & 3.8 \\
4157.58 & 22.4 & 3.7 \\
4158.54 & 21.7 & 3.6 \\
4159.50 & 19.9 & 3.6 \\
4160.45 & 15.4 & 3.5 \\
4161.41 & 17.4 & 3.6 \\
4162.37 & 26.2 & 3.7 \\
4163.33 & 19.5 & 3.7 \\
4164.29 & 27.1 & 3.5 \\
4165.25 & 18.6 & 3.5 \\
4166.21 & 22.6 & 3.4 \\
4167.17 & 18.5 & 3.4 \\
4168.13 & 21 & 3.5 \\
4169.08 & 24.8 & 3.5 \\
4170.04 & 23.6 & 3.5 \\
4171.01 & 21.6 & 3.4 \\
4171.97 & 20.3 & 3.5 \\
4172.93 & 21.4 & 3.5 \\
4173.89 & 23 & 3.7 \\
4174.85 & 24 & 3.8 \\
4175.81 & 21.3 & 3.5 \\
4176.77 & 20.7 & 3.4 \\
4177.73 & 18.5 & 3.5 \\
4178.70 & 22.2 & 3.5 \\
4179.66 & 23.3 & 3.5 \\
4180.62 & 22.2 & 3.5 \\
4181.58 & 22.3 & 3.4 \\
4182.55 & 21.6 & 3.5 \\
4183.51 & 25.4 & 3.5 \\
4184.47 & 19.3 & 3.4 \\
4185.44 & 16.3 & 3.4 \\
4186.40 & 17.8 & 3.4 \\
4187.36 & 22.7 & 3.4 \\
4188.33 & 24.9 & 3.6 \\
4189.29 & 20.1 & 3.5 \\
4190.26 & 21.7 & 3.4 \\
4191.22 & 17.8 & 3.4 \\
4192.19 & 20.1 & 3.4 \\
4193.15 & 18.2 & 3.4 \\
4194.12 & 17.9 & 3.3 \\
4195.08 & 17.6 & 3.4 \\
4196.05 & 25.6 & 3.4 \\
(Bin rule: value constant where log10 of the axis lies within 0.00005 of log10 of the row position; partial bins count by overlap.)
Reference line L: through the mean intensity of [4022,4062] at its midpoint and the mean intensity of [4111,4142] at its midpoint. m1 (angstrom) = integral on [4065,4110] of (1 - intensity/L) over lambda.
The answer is 4.6 angstrom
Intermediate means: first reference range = 22.1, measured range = 19.3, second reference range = 20.9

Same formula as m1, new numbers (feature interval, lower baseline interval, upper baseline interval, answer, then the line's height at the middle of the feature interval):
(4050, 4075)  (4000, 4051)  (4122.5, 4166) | 0.3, 22.1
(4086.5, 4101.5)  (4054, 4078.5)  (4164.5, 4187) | 3.4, 21.8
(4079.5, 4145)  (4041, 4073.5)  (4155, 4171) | 9.1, 22.3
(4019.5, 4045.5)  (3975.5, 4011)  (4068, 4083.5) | -0.8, 21.8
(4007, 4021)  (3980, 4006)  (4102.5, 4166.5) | -0.5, 21.6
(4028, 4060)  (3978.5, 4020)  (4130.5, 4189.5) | -1.1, 21.7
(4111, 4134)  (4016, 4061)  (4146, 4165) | 2.9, 23.7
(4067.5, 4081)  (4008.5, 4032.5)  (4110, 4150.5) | -0.9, 21.1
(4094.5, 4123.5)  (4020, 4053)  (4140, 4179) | 5.8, 22.3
